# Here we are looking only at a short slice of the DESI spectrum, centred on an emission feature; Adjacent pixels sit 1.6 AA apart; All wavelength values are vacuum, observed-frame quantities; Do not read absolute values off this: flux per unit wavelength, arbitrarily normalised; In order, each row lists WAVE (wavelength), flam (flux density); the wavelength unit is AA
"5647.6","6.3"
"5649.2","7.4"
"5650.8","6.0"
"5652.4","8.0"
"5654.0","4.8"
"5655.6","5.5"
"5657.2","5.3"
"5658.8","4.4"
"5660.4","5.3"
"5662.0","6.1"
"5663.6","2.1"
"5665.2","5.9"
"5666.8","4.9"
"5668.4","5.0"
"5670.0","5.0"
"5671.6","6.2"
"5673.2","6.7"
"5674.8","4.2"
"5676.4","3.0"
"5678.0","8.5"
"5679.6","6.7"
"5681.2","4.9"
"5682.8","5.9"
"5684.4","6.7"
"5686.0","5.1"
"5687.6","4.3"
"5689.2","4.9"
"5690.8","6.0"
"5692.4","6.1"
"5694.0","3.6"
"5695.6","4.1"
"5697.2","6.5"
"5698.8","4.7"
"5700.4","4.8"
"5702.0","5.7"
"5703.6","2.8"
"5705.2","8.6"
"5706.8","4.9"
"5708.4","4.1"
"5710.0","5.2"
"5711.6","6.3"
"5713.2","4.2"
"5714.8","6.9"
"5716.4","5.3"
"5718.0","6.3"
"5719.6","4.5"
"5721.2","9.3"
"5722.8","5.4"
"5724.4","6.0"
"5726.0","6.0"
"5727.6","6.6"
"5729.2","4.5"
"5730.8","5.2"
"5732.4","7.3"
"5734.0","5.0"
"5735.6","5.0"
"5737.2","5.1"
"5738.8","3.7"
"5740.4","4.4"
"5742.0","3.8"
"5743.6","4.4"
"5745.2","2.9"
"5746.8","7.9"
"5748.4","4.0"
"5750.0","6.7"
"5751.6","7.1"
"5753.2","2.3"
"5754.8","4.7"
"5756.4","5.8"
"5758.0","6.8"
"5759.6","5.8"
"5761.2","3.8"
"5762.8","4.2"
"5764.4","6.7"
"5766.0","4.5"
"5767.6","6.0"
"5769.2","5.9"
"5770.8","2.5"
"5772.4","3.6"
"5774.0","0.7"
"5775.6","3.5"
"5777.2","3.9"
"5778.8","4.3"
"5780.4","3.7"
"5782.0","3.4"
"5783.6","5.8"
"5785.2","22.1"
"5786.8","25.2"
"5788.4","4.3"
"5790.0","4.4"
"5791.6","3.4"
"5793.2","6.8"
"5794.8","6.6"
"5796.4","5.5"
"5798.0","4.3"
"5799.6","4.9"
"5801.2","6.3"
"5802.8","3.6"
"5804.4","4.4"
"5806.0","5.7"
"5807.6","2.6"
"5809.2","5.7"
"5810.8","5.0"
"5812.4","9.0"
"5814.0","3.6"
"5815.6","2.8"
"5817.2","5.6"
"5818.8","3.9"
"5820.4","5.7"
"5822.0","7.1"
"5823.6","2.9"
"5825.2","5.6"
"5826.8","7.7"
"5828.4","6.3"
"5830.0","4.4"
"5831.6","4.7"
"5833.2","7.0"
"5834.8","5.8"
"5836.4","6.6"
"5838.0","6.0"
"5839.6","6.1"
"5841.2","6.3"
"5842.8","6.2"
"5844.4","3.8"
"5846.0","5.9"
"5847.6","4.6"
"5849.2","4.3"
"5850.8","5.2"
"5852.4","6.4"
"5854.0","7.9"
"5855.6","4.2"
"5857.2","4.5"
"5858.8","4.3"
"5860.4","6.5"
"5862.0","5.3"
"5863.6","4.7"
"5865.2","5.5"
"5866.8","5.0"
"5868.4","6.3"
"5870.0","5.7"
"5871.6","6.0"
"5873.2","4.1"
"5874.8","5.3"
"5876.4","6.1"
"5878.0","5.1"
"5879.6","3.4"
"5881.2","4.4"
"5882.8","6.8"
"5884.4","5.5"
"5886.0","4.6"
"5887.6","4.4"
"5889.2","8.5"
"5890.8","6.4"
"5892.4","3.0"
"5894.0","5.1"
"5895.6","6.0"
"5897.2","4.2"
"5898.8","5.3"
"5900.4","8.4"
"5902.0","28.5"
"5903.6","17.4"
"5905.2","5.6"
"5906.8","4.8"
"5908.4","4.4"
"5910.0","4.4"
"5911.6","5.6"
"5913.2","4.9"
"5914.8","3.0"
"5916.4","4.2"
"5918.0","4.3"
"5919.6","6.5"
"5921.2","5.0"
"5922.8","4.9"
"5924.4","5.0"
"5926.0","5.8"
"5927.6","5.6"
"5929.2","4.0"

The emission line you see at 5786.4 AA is H-beta 4861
